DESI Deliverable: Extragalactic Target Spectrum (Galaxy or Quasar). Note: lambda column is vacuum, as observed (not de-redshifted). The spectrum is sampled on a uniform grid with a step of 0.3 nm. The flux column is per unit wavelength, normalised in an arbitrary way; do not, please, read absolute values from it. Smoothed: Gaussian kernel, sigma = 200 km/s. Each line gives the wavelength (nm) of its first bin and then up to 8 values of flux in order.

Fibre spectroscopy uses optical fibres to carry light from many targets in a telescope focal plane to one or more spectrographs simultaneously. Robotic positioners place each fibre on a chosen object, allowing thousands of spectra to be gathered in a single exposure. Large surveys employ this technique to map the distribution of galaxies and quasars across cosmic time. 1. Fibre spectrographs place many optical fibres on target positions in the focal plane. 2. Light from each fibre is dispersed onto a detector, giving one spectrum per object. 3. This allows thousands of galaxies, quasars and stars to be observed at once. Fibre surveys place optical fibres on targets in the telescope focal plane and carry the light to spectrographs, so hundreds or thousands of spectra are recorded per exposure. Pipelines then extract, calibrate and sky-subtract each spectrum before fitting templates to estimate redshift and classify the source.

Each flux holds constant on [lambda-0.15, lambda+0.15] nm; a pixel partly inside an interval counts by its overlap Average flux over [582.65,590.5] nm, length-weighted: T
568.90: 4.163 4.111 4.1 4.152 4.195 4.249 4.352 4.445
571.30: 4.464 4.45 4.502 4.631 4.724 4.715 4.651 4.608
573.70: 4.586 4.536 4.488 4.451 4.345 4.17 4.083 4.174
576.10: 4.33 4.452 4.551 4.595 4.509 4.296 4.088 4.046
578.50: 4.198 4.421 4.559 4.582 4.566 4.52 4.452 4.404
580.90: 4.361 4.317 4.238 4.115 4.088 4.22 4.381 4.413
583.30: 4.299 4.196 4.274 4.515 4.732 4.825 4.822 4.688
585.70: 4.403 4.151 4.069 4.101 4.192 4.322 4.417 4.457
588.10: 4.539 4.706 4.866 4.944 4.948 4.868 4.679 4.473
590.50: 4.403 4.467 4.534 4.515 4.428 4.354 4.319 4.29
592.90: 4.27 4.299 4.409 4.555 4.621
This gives 4.51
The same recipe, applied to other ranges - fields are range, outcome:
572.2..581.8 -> 4.42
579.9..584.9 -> 4.37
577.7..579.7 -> 4.33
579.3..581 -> 4.48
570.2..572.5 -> 4.45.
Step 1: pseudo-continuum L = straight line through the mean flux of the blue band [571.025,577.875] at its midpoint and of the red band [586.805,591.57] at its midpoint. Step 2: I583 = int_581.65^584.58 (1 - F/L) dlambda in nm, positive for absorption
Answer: 0.14 nm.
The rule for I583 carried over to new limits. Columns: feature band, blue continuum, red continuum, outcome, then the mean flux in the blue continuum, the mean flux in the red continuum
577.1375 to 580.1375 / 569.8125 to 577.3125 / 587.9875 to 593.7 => 0.06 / 4.44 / 4.54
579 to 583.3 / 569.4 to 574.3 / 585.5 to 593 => 0.10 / 4.46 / 4.47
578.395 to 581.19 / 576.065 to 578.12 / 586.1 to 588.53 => -0.04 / 4.39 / 4.34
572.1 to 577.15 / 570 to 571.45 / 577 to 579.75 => -0.14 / 4.35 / 4.37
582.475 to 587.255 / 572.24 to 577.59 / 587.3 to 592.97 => 0.13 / 4.47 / 4.55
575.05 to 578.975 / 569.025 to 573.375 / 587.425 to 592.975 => 0.14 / 4.41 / 4.56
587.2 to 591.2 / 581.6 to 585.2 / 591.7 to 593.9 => -0.23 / 4.4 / 4.36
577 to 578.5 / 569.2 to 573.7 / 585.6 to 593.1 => 0.06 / 4.44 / 4.47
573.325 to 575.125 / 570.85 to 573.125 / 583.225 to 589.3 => 0.03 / 4.57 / 4.49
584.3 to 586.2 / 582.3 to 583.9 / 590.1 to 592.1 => -0.11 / 4.3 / 4.46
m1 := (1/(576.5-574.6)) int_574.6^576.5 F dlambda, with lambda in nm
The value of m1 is 4.27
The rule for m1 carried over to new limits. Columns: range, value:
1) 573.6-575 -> 4.48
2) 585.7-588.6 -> 4.34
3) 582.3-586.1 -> 4.46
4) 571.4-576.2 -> 4.47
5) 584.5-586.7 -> 4.46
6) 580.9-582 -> 4.24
